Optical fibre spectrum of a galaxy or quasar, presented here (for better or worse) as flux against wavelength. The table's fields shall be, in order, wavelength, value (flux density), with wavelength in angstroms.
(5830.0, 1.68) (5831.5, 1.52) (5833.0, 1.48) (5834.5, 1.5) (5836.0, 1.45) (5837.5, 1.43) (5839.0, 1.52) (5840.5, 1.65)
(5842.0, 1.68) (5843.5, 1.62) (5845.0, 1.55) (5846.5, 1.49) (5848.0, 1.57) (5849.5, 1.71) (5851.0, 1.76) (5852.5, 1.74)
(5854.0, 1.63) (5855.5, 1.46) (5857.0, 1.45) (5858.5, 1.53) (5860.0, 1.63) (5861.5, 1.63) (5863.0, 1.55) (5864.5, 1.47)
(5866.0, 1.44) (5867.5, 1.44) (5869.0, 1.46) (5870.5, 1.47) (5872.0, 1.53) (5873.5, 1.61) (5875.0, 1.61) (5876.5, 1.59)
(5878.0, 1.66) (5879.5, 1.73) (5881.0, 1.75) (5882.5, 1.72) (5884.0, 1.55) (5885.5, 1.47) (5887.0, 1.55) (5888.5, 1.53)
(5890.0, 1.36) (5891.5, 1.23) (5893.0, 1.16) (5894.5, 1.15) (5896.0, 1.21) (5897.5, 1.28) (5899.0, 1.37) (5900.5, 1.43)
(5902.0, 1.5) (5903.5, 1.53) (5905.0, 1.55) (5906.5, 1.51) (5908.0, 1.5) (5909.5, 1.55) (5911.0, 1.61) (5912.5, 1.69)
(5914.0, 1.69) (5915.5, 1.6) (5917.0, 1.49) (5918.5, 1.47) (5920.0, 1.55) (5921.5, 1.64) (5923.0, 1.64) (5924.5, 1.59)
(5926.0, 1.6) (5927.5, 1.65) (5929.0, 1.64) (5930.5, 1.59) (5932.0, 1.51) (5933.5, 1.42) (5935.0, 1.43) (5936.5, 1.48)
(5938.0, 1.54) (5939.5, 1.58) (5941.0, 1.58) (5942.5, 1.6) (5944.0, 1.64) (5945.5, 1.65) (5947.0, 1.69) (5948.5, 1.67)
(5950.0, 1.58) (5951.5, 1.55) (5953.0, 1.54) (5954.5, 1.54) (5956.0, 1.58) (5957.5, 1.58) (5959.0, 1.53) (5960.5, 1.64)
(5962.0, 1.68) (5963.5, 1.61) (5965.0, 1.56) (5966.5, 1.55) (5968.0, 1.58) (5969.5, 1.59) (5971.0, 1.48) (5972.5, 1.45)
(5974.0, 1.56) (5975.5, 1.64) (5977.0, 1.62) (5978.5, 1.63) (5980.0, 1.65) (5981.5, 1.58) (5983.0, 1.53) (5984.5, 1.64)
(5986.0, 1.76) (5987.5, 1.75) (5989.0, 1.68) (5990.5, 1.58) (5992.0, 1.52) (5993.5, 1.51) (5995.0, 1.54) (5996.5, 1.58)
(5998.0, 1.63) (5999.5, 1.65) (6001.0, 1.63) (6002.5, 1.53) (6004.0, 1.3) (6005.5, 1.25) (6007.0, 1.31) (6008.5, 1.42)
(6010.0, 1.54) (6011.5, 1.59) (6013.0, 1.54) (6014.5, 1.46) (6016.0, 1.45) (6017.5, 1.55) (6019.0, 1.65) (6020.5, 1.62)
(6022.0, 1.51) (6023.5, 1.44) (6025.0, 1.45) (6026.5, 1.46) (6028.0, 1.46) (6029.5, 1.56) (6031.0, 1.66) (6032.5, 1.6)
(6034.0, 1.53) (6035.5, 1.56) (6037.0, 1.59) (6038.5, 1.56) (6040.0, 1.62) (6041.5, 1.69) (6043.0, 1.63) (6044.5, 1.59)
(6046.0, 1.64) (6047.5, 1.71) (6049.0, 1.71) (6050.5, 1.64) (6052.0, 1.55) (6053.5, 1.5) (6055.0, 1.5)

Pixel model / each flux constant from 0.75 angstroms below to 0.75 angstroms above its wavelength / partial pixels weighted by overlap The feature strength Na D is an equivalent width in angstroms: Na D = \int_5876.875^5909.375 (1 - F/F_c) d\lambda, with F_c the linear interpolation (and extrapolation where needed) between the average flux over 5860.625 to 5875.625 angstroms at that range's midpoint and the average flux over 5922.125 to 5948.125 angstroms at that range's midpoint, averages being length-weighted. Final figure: 1.6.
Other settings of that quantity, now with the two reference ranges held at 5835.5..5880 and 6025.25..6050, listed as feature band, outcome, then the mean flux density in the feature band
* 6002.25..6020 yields 1.4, 1.47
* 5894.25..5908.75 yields 1.5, 1.41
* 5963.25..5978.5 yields 0.2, 1.57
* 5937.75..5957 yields -0.2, 1.6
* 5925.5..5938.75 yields 0.3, 1.54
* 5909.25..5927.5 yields -0.2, 1.6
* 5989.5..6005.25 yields 0.5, 1.54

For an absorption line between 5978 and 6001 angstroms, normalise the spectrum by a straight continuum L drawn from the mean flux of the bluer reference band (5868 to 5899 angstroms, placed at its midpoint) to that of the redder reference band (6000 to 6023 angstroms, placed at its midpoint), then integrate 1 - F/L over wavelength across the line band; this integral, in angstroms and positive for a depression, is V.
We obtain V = -1.96 angstroms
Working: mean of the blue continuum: 1.48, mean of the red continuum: 1.49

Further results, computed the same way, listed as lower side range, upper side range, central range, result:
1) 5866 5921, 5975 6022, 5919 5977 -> -1.7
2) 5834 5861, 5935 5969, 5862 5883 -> 0.1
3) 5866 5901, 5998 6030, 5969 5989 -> -1.6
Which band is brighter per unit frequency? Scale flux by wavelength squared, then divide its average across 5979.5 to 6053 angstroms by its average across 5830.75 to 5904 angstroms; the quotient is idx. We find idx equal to 1.08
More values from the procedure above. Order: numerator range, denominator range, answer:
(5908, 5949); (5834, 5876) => 1.04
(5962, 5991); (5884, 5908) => 1.18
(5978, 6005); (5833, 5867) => 1.07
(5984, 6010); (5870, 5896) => 1.07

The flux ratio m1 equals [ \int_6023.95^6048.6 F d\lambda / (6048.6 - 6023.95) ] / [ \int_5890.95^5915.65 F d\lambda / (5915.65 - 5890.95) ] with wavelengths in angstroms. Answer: 1.1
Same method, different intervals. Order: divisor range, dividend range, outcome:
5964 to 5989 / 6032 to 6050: 1.01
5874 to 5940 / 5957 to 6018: 1.02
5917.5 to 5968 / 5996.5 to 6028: 0.95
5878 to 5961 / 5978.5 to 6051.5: 1.02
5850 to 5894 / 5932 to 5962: 1.02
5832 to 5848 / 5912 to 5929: 1.04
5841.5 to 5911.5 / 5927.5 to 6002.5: 1.04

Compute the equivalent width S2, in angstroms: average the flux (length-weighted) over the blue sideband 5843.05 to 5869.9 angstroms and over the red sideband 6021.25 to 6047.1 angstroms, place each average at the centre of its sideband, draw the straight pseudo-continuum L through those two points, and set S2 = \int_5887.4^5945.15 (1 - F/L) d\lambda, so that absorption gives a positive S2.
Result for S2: 2.17 angstroms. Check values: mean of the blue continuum 1.56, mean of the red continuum 1.56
